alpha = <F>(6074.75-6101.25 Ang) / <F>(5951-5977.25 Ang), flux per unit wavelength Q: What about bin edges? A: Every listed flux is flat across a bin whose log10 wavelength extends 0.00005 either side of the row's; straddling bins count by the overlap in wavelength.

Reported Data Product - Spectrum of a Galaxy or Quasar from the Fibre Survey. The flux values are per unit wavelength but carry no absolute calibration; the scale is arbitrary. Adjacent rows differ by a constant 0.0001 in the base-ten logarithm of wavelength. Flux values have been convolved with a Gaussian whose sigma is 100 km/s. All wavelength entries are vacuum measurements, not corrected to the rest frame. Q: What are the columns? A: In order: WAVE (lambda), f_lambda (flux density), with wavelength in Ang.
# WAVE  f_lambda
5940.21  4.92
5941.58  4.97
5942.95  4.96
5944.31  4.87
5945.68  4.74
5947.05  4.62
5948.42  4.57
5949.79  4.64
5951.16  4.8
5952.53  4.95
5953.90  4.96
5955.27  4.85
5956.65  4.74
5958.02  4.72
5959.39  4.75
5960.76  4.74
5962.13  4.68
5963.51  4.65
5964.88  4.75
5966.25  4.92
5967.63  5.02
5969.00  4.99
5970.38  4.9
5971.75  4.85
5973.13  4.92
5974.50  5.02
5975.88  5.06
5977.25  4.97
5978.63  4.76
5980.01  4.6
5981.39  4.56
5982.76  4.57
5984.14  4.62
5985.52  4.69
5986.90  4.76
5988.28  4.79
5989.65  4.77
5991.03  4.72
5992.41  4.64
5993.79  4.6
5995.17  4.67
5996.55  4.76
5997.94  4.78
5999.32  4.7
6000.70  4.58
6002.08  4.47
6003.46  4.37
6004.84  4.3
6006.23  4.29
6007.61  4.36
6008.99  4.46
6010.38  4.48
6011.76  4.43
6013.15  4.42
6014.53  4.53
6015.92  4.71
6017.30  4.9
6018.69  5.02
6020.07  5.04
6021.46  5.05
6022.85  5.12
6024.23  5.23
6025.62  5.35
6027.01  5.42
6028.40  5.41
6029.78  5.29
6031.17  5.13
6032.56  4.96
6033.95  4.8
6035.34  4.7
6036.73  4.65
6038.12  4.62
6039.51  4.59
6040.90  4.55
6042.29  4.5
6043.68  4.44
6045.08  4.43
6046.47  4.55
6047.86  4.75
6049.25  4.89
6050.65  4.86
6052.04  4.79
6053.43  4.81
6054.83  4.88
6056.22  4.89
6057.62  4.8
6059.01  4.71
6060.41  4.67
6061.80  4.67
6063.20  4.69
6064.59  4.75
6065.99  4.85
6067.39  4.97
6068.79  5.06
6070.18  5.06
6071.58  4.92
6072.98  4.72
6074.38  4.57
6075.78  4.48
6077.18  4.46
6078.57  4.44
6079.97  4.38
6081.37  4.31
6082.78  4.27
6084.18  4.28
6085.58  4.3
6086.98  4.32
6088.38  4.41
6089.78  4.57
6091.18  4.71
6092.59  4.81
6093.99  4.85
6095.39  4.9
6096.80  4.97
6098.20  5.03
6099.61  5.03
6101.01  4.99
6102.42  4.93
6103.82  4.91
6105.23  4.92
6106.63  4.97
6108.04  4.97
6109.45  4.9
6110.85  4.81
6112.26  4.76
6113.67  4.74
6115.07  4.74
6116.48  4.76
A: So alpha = 0.95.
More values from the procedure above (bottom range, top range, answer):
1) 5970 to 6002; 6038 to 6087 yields 0.98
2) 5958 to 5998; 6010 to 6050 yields 1.01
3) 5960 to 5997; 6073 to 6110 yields 0.98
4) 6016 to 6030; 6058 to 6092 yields 0.89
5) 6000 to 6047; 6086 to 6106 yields 1.01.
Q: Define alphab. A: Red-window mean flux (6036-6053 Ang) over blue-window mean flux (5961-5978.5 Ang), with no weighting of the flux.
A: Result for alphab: 0.95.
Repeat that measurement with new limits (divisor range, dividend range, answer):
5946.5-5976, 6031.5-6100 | 0.97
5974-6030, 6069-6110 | 0.99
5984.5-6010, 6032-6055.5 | 1.02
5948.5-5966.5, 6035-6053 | 0.97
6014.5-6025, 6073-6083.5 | 0.89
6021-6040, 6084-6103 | 0.94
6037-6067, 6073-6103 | 0.98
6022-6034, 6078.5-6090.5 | 0.84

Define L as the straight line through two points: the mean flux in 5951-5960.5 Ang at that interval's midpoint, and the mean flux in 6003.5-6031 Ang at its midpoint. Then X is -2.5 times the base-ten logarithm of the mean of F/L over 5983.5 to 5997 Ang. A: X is 0.03 mag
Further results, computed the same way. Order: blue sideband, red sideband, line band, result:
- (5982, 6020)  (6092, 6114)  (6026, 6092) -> 0.02 mag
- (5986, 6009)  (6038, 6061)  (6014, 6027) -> -0.09 mag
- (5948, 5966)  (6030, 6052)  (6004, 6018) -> 0.06 mag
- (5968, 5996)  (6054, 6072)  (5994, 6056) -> 0.01 mag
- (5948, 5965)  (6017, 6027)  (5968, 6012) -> 0.06 mag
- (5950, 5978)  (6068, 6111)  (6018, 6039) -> -0.06 mag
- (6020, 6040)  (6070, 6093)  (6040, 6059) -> 0.03 mag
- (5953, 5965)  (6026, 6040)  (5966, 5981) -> -0.02 mag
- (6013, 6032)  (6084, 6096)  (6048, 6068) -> 0.00 mag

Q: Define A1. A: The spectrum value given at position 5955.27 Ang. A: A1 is 4.85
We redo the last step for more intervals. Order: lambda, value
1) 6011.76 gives 4.43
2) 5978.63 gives 4.76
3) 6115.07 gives 4.74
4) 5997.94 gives 4.78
